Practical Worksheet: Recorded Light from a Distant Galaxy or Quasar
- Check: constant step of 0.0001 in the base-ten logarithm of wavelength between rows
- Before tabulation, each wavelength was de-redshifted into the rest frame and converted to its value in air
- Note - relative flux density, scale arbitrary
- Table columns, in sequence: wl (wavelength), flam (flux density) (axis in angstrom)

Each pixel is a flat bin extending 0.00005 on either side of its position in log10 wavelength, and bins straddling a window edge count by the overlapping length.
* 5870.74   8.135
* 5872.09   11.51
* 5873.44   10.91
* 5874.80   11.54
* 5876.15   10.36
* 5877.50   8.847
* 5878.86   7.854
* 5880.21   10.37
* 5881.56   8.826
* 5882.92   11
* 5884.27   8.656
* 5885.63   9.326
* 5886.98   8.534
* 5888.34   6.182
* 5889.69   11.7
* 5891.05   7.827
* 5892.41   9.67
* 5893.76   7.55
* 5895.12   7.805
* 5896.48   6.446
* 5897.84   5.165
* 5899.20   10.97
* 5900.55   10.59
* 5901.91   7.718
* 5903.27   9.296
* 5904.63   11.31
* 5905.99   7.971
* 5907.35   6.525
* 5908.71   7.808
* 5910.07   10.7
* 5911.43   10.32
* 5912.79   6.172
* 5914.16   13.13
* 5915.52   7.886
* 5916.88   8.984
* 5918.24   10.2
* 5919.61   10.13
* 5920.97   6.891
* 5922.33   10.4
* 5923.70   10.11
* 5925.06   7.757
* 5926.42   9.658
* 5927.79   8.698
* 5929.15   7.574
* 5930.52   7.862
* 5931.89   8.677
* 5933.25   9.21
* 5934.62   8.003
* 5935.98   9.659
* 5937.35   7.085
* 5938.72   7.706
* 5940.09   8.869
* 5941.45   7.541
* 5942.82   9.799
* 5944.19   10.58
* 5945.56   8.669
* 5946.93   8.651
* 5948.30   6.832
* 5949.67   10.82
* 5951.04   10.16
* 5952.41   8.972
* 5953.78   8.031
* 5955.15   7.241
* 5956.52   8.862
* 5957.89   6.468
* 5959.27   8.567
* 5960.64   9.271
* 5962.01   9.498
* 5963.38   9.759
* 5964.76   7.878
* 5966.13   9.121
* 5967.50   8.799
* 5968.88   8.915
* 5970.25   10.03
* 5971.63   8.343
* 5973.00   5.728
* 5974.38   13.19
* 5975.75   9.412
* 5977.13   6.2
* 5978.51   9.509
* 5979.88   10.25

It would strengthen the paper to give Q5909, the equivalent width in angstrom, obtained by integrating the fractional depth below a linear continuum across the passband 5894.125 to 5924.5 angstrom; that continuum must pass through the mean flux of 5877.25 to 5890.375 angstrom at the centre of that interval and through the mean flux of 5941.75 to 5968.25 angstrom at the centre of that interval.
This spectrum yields 0.4 angstrom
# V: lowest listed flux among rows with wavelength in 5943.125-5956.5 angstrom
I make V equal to 6.832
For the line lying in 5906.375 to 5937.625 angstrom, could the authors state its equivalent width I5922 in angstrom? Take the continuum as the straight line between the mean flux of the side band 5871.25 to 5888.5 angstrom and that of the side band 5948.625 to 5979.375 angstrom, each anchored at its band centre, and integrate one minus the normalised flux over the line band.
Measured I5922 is 1.2 angstrom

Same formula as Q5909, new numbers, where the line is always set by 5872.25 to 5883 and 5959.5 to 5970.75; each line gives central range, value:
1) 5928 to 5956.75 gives 2.27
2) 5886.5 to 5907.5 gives 2.76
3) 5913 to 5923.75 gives 0.05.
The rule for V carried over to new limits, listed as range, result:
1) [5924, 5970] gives 6.468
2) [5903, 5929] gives 6.172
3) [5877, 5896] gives 6.182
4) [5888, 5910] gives 5.165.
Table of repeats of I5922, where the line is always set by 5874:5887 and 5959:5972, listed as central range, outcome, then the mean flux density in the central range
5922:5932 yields 0.5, 8.79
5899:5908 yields 0.3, 9.12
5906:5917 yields 0.6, 8.88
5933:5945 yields 0.7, 8.7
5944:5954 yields 0.1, 9.06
